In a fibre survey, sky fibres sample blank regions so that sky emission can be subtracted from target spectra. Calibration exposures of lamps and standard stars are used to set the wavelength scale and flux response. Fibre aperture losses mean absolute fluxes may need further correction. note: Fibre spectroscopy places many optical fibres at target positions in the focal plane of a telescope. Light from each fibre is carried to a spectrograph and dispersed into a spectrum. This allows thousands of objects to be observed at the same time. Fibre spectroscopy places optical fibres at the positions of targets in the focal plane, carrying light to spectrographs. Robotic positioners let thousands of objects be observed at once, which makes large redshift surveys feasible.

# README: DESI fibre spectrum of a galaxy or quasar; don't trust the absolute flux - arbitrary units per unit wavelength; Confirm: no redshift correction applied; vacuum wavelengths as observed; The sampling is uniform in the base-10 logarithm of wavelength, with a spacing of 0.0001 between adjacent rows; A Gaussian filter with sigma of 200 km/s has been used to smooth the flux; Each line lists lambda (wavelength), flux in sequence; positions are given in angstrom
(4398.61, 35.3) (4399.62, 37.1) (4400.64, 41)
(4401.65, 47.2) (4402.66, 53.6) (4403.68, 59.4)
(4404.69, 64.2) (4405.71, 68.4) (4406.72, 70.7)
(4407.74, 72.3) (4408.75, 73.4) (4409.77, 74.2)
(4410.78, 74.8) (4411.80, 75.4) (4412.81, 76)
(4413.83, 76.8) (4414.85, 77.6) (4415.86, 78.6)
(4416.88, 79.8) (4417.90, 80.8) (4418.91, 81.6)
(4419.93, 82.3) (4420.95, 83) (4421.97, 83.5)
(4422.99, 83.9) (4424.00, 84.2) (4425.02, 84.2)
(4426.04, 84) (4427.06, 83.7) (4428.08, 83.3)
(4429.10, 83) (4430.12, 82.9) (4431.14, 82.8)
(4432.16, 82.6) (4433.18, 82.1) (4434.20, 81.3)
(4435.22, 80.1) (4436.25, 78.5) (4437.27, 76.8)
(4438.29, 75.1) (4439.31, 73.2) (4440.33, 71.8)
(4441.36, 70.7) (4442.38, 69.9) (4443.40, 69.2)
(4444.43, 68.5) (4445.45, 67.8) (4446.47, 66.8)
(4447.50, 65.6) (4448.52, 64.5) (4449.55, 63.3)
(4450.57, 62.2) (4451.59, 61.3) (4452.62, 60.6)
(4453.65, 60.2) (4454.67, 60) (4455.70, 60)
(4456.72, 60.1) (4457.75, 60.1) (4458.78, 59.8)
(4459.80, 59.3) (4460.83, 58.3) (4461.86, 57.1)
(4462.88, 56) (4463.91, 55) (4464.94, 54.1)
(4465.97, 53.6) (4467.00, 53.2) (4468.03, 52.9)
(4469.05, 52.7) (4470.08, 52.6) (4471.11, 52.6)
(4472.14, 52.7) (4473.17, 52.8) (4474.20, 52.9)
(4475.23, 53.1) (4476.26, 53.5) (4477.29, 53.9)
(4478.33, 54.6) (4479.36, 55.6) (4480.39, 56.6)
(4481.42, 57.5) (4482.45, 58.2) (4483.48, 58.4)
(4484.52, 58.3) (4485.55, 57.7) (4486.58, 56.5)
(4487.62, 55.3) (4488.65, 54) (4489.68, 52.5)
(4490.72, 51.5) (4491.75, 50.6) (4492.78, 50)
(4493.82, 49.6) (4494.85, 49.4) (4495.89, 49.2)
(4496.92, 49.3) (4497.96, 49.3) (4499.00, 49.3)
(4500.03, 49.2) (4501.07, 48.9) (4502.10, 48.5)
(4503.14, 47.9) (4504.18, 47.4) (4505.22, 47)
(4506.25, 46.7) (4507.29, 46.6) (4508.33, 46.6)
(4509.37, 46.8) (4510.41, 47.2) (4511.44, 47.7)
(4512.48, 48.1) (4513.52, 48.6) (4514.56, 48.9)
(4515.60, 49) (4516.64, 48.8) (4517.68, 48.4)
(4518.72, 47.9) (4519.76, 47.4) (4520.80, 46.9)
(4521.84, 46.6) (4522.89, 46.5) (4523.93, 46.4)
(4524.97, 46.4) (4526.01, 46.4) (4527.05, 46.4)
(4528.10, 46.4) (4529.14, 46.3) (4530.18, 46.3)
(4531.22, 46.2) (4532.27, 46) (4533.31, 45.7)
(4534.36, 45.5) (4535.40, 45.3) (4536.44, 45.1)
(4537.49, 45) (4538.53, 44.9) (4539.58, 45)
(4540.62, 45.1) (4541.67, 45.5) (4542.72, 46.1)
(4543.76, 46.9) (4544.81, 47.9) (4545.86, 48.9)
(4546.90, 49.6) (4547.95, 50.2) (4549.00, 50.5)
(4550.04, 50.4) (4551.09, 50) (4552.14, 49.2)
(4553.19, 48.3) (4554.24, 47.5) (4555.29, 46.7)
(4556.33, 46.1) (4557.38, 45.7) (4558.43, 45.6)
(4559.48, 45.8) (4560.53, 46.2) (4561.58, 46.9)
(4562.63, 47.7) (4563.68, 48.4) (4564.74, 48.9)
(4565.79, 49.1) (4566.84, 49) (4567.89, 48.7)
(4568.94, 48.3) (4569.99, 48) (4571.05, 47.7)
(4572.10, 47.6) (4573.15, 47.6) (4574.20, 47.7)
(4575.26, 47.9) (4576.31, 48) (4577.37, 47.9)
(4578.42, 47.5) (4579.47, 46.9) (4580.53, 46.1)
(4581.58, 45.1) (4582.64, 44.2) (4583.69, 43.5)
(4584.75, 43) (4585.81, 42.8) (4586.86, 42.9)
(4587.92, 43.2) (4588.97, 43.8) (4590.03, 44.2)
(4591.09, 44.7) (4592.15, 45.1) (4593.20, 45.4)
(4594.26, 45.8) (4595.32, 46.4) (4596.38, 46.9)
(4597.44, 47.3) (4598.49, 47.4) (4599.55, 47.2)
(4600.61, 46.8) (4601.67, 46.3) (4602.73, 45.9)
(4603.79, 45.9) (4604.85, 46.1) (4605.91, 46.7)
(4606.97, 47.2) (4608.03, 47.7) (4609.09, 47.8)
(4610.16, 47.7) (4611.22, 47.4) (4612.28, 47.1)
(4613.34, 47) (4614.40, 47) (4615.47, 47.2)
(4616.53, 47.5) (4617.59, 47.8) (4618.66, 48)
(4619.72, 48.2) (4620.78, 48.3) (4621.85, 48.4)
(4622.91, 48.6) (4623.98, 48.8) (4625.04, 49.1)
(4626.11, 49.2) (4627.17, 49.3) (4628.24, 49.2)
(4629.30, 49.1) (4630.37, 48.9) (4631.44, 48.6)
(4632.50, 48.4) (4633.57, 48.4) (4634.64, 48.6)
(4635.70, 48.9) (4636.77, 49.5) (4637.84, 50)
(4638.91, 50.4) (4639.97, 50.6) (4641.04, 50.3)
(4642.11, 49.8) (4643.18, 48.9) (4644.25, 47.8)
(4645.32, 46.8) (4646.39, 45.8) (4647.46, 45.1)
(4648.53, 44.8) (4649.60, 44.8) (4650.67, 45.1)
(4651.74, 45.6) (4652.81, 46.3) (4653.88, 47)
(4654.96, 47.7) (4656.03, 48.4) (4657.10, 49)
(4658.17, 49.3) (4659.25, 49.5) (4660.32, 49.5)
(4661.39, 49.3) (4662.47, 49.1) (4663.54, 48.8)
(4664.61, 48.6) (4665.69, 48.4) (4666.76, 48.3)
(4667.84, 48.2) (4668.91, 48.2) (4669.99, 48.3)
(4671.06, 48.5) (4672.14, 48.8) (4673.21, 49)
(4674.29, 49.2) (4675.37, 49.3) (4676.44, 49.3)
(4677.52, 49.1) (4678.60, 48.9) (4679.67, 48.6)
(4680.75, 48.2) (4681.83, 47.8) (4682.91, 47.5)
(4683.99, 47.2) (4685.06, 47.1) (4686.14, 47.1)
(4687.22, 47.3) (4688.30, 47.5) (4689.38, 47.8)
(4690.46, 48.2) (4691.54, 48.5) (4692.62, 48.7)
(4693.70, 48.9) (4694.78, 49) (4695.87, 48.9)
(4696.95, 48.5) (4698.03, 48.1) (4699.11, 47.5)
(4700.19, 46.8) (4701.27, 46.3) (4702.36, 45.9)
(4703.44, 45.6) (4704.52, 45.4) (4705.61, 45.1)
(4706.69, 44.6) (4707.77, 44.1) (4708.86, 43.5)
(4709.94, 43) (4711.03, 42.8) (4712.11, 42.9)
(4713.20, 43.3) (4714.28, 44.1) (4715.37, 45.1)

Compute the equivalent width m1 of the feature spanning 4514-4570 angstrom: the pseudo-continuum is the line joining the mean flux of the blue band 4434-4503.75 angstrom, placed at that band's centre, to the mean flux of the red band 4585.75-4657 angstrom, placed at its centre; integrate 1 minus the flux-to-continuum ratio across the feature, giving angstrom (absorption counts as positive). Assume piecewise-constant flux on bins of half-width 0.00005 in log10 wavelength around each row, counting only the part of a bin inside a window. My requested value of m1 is 6.1 angstrom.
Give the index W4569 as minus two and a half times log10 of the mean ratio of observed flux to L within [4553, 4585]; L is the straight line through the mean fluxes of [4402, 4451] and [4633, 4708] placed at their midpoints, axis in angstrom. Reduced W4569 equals 0.25 mag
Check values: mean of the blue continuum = 75.1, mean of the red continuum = 47.9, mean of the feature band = 47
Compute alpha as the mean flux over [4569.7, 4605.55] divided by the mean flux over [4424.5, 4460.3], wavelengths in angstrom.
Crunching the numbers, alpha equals 0.64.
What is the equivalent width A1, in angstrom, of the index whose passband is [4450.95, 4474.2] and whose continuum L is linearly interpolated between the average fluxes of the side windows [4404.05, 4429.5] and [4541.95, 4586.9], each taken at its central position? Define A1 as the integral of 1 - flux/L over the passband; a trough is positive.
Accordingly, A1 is 4.12 angstrom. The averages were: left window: 78.3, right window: 47.3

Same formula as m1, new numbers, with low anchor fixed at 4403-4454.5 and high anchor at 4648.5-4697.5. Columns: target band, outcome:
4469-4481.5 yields 2.8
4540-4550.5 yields 2.4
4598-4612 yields 2.2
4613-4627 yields 1.5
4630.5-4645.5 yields 0.8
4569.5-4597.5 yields 5.8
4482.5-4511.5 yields 7.2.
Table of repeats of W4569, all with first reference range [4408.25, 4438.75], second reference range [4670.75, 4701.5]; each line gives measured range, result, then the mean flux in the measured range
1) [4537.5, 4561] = 0.34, 47.3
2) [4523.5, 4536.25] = 0.41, 46.1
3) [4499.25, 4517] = 0.41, 47.9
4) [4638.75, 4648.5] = 0.11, 48.1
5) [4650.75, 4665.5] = 0.07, 48.2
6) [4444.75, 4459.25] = 0.23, 62.4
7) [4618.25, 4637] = 0.14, 48.8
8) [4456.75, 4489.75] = 0.32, 55.5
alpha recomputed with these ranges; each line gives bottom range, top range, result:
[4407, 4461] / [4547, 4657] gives 0.64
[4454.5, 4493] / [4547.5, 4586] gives 0.86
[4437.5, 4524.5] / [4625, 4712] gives 0.87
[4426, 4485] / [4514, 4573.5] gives 0.74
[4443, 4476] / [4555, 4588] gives 0.80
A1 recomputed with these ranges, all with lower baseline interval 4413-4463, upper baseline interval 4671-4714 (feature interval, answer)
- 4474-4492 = 3.4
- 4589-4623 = 5.4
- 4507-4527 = 5.4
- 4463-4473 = 2.3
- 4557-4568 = 2.3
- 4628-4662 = 2.4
